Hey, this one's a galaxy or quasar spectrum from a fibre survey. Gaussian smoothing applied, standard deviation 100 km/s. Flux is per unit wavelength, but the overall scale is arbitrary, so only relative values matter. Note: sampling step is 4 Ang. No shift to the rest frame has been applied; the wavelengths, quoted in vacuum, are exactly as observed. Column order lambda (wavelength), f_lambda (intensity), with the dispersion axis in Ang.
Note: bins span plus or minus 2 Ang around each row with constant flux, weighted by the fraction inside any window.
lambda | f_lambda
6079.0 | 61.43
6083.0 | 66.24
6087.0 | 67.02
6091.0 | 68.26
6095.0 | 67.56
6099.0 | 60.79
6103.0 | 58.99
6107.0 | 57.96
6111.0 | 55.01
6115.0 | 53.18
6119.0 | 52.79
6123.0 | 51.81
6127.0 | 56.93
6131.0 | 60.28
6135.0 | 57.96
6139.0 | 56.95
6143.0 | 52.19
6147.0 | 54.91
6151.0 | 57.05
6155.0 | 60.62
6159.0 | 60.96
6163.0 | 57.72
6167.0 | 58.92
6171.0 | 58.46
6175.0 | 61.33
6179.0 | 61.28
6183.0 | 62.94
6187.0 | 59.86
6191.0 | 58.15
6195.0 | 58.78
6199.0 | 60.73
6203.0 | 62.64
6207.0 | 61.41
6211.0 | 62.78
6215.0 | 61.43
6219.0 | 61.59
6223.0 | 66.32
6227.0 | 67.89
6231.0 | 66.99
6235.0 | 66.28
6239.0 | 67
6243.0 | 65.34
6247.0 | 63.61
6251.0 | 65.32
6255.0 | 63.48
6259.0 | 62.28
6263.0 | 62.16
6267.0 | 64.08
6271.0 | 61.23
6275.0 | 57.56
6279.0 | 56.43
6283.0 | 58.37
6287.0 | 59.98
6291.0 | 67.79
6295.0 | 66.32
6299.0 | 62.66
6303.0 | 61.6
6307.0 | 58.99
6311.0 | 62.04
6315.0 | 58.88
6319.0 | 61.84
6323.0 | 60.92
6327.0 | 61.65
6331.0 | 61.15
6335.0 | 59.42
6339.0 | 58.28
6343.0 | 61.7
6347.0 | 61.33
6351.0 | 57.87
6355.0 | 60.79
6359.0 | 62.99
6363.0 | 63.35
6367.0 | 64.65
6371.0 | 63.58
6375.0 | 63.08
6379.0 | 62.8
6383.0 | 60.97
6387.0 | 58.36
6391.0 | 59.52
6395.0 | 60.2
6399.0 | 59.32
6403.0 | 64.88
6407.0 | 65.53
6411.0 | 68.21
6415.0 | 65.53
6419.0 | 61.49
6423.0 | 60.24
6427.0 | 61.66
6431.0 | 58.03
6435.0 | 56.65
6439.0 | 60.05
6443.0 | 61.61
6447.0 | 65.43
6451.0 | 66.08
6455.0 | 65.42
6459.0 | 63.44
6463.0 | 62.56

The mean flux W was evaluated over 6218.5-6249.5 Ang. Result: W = 65.8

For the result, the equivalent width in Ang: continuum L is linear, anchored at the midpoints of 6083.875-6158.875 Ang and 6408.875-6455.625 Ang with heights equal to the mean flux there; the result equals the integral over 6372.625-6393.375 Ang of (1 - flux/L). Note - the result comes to 0.3 Ang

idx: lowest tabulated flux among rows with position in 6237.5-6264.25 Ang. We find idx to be 62.16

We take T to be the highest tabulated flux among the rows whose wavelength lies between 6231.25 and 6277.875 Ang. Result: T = 67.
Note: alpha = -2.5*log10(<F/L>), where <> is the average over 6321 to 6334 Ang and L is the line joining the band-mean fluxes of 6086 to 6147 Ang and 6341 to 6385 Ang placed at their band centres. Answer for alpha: 0.008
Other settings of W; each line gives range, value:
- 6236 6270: 64.1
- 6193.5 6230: 62.8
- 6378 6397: 60.2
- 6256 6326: 61.4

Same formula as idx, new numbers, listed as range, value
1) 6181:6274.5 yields 58.15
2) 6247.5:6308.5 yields 56.43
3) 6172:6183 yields 61.28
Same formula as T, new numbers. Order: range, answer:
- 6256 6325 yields 67.79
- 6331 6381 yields 64.65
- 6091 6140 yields 68.26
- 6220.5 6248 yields 67.89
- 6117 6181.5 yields 61.33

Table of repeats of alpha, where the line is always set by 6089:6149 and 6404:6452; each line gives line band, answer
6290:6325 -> -0.03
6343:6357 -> 0.02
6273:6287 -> 0.04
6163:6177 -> -0.01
